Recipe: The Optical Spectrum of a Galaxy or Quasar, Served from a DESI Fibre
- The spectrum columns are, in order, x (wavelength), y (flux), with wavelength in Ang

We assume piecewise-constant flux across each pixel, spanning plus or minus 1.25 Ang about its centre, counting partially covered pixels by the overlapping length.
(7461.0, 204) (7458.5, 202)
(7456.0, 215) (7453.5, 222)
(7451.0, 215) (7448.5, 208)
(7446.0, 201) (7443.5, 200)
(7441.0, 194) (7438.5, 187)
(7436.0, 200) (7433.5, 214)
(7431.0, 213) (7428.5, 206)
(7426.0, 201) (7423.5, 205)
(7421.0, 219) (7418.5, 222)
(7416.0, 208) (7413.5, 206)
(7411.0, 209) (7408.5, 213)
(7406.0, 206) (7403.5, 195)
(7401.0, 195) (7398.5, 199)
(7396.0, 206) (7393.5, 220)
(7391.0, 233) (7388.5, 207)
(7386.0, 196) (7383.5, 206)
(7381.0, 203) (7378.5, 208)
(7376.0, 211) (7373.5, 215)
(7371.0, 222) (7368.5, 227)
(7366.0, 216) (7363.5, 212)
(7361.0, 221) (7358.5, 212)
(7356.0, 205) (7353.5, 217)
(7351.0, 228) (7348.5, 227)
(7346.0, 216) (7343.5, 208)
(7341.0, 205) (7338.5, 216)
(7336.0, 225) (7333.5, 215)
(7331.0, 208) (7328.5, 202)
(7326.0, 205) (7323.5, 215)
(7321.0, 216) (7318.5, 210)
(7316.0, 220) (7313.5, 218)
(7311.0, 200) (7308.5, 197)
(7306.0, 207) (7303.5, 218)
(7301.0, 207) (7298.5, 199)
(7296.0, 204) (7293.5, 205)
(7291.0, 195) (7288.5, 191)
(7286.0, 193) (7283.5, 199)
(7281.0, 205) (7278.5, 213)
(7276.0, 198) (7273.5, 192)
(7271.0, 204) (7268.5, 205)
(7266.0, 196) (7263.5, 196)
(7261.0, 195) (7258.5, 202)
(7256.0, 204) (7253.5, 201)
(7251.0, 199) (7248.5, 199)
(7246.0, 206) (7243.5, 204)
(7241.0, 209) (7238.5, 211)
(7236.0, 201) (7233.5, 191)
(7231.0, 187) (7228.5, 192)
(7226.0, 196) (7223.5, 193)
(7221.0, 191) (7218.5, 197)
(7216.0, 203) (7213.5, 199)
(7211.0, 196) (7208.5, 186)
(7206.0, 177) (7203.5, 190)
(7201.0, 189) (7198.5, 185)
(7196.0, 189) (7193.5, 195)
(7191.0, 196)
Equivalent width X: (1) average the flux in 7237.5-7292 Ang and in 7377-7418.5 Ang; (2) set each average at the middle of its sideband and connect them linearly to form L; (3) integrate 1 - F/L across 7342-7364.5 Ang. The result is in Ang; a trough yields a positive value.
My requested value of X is -1.2 Ang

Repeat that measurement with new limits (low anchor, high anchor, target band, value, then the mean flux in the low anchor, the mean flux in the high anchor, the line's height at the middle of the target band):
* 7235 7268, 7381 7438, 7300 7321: -0.62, 202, 208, 204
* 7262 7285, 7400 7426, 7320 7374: -2.85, 201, 208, 204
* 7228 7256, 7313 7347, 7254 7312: 1.41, 200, 213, 206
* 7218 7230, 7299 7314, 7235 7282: -0.72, 193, 207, 199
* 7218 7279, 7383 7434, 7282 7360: -2.21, 199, 208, 203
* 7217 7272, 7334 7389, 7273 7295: 0.51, 199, 214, 204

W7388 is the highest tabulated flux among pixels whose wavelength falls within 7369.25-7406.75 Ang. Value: 233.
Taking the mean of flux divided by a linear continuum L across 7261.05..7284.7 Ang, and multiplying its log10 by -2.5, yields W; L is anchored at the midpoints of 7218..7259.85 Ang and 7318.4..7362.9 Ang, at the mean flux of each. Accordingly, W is 0.02 mag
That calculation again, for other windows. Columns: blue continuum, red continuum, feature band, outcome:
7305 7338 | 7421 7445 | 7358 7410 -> -0.02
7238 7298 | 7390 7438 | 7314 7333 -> -0.04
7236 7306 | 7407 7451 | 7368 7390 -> -0.03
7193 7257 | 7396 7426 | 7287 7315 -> -0.02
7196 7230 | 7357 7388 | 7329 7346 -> -0.03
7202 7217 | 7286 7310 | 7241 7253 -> -0.04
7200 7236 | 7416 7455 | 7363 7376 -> -0.08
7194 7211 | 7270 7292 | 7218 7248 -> -0.04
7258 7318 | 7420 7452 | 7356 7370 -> -0.07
